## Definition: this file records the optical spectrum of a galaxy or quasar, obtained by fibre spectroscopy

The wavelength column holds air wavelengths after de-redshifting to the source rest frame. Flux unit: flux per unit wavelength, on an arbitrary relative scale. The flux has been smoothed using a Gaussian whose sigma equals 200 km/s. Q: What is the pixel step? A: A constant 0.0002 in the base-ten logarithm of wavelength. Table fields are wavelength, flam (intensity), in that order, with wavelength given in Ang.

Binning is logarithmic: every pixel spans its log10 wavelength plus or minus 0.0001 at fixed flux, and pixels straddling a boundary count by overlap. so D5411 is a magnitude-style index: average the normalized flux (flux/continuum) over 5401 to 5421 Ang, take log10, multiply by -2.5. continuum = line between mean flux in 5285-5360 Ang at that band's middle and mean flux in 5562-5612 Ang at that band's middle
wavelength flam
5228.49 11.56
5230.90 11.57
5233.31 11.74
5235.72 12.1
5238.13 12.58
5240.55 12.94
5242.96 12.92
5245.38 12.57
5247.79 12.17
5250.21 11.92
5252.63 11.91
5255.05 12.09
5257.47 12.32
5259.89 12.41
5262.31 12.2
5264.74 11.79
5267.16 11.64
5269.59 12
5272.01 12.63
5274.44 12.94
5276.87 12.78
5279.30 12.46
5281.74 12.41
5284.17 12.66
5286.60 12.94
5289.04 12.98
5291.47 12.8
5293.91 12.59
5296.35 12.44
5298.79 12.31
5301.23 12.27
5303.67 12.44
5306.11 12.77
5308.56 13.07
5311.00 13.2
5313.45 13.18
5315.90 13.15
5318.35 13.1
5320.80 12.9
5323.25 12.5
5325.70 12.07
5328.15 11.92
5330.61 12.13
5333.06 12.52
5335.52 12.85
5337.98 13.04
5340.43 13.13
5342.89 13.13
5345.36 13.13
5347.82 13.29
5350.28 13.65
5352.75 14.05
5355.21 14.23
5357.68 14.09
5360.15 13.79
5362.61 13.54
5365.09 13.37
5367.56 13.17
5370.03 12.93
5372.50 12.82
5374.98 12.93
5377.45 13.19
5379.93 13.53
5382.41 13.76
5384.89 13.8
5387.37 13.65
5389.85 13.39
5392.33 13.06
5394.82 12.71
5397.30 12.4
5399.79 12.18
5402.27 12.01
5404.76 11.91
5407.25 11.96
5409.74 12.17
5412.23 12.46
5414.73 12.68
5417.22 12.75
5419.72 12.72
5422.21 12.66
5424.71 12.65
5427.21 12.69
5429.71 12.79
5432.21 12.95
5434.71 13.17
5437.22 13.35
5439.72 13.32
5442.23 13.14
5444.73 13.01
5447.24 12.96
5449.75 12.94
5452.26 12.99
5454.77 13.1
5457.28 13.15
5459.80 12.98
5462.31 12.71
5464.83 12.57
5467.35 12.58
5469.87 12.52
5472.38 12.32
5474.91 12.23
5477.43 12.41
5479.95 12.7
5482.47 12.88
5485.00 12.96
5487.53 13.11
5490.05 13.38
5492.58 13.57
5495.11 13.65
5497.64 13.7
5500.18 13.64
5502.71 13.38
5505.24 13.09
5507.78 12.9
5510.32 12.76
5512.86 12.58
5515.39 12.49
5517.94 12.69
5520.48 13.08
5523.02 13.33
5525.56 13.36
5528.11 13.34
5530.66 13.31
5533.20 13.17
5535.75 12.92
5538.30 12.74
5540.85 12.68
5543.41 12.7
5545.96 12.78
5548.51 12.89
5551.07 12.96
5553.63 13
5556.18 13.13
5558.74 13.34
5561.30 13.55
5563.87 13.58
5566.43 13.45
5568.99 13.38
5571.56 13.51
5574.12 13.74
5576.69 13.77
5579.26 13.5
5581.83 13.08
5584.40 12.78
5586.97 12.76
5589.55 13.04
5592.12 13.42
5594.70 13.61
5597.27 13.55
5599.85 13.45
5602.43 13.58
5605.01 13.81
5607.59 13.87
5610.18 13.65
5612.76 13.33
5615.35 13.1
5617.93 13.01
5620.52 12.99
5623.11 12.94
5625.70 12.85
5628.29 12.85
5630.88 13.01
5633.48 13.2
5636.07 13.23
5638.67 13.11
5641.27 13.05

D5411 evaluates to 0.07 mag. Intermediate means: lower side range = 12.9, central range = 12.3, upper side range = 13.4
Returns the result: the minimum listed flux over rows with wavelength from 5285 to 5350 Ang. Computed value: 11.92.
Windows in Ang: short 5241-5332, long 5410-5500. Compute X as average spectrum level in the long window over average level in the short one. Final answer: 1.0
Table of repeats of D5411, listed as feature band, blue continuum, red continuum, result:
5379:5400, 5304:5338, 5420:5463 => -0.03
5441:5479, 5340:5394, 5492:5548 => 0.04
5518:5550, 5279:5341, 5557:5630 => 0.02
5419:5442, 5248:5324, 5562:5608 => 0.00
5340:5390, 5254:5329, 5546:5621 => -0.06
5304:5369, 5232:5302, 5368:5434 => -0.04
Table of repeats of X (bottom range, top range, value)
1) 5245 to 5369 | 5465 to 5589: 1.02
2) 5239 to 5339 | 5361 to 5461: 1.03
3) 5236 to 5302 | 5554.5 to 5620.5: 1.08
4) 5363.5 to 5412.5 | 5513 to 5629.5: 1.02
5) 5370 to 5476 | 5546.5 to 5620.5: 1.04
